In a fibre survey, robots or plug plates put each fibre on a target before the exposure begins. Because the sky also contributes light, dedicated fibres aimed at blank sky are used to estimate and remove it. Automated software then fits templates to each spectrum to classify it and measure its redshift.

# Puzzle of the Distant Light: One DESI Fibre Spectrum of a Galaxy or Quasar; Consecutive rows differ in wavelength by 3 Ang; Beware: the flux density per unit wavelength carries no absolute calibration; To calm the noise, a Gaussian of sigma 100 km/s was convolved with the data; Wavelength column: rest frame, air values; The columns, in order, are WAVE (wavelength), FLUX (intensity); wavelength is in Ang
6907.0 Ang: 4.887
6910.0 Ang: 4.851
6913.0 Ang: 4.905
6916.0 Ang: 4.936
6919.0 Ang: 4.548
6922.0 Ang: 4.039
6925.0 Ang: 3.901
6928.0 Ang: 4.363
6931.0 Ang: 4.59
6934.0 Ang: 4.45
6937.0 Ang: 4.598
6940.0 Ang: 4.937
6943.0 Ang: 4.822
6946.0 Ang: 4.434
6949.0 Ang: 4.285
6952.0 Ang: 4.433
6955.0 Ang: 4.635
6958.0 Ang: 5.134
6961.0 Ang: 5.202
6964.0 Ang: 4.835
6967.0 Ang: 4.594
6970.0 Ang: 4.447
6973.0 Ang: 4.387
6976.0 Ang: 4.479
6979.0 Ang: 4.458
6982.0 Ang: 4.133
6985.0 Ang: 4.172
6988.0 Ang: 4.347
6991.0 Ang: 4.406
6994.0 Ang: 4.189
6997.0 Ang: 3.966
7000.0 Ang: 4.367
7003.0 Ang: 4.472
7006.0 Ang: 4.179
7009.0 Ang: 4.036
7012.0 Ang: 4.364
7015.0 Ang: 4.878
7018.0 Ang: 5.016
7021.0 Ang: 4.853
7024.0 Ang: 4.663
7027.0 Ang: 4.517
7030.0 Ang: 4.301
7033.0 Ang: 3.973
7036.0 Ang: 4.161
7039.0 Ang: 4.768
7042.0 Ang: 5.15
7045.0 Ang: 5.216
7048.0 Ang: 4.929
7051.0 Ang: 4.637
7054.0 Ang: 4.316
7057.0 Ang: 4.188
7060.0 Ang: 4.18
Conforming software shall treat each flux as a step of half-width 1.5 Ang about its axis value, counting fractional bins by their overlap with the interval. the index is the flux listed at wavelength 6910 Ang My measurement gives 4.851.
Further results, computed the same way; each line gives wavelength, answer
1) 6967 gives 4.594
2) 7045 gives 5.216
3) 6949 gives 4.285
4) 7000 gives 4.367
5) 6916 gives 4.936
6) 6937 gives 4.598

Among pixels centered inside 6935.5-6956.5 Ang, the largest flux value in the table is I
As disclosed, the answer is 4.937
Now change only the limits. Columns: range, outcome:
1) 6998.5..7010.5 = 4.472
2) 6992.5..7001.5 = 4.367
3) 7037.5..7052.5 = 5.216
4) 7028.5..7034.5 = 4.301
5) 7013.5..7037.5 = 5.016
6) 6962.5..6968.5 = 4.835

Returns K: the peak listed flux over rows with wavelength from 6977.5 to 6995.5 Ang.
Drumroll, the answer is 4.458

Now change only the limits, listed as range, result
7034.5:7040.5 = 4.768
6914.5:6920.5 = 4.936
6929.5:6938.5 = 4.598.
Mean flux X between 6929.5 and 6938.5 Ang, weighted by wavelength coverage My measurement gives 4.55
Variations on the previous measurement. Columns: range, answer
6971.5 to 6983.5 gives 4.36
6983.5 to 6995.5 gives 4.28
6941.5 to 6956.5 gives 4.52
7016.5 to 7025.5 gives 4.84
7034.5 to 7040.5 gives 4.46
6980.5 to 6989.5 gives 4.22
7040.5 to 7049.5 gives 5.1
